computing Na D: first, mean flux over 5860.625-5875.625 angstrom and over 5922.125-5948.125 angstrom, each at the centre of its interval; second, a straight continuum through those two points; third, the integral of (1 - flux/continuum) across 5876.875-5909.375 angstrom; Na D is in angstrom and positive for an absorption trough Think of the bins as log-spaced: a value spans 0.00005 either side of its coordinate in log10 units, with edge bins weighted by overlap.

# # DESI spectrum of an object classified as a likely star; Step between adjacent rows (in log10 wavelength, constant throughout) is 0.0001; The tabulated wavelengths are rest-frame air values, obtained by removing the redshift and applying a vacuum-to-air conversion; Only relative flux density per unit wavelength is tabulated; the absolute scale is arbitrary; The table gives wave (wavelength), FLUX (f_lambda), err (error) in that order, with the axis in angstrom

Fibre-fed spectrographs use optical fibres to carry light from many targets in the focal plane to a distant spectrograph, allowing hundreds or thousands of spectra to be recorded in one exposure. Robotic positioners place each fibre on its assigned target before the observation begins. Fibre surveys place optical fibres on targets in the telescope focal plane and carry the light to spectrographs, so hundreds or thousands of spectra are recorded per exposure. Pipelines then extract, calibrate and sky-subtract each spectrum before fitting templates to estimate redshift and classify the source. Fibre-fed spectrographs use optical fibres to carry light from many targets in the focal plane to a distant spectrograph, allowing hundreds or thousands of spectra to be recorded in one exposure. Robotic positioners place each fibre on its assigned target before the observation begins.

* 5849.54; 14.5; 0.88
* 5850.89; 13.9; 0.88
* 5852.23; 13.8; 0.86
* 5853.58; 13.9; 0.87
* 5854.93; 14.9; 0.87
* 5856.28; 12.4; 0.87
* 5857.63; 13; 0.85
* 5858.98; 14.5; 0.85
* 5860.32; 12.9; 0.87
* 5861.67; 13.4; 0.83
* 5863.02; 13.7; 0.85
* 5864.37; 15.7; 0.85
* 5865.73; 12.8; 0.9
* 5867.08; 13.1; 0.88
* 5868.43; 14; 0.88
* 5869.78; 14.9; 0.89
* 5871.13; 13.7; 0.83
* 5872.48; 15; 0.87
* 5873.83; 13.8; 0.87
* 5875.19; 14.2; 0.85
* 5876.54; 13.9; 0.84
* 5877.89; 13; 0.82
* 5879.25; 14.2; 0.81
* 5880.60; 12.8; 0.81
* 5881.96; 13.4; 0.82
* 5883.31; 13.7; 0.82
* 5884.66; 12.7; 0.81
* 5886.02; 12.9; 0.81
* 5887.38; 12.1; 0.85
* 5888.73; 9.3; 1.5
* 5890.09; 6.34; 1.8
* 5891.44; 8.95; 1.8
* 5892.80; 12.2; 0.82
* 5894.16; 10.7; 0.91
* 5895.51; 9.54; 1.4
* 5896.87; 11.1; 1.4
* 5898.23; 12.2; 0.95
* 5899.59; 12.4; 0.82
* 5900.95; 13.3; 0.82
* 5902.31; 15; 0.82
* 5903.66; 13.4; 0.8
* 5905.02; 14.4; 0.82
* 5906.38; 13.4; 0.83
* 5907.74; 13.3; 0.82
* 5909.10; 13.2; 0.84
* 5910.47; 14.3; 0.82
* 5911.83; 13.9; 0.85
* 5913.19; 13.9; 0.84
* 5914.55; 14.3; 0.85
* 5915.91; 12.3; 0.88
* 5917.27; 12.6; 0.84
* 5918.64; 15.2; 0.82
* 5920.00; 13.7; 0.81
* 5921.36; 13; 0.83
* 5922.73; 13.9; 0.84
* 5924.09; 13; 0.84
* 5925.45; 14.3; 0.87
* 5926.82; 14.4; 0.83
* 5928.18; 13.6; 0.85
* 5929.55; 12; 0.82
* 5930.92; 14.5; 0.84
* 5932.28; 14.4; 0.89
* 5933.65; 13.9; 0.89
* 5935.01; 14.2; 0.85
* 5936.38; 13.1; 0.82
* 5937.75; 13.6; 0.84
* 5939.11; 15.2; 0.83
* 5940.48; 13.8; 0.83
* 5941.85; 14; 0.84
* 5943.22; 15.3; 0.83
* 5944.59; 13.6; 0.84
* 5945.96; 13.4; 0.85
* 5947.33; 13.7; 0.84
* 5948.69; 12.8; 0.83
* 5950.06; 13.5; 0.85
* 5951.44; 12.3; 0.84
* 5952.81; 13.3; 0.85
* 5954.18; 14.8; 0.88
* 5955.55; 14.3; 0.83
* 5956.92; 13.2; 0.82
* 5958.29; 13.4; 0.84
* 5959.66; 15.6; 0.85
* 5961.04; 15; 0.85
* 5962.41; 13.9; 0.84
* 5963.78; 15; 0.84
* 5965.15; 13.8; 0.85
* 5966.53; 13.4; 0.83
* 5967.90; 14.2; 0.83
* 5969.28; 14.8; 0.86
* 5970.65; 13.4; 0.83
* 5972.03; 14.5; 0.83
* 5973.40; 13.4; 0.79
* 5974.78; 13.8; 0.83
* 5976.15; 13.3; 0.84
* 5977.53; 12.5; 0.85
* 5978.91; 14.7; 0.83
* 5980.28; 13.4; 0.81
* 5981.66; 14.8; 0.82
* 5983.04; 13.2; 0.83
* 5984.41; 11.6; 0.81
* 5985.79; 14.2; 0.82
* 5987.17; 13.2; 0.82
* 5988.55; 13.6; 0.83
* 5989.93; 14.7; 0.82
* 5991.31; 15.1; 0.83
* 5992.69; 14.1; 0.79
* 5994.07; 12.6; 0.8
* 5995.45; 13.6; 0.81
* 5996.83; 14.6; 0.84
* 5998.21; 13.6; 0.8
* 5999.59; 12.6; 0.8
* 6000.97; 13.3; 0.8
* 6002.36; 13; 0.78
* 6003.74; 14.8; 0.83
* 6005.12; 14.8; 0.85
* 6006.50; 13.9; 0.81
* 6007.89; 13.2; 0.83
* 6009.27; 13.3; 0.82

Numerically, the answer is 4.0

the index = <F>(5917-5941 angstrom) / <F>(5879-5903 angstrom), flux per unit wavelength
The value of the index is 1.17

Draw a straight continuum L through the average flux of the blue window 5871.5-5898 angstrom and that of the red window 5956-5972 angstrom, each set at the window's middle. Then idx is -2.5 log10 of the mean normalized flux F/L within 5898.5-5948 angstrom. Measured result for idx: -0.05 mag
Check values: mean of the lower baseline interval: 12.1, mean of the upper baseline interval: 14.2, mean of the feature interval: 13.8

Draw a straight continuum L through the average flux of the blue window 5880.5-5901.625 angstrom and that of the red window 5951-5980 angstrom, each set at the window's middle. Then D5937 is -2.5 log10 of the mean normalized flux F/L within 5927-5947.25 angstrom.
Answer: -0.07 mag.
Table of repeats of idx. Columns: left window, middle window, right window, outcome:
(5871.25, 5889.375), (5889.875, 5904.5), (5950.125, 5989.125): 0.151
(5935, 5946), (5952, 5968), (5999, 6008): -0.017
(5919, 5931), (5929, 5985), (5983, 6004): -0.018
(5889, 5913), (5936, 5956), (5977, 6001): -0.068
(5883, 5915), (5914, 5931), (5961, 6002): -0.068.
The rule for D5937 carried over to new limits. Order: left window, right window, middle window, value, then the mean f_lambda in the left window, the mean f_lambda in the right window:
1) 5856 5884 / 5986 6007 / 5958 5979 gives -0.02 mag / 13.7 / 13.8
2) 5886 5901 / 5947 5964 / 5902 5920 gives -0.18 mag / 10.7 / 13.9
